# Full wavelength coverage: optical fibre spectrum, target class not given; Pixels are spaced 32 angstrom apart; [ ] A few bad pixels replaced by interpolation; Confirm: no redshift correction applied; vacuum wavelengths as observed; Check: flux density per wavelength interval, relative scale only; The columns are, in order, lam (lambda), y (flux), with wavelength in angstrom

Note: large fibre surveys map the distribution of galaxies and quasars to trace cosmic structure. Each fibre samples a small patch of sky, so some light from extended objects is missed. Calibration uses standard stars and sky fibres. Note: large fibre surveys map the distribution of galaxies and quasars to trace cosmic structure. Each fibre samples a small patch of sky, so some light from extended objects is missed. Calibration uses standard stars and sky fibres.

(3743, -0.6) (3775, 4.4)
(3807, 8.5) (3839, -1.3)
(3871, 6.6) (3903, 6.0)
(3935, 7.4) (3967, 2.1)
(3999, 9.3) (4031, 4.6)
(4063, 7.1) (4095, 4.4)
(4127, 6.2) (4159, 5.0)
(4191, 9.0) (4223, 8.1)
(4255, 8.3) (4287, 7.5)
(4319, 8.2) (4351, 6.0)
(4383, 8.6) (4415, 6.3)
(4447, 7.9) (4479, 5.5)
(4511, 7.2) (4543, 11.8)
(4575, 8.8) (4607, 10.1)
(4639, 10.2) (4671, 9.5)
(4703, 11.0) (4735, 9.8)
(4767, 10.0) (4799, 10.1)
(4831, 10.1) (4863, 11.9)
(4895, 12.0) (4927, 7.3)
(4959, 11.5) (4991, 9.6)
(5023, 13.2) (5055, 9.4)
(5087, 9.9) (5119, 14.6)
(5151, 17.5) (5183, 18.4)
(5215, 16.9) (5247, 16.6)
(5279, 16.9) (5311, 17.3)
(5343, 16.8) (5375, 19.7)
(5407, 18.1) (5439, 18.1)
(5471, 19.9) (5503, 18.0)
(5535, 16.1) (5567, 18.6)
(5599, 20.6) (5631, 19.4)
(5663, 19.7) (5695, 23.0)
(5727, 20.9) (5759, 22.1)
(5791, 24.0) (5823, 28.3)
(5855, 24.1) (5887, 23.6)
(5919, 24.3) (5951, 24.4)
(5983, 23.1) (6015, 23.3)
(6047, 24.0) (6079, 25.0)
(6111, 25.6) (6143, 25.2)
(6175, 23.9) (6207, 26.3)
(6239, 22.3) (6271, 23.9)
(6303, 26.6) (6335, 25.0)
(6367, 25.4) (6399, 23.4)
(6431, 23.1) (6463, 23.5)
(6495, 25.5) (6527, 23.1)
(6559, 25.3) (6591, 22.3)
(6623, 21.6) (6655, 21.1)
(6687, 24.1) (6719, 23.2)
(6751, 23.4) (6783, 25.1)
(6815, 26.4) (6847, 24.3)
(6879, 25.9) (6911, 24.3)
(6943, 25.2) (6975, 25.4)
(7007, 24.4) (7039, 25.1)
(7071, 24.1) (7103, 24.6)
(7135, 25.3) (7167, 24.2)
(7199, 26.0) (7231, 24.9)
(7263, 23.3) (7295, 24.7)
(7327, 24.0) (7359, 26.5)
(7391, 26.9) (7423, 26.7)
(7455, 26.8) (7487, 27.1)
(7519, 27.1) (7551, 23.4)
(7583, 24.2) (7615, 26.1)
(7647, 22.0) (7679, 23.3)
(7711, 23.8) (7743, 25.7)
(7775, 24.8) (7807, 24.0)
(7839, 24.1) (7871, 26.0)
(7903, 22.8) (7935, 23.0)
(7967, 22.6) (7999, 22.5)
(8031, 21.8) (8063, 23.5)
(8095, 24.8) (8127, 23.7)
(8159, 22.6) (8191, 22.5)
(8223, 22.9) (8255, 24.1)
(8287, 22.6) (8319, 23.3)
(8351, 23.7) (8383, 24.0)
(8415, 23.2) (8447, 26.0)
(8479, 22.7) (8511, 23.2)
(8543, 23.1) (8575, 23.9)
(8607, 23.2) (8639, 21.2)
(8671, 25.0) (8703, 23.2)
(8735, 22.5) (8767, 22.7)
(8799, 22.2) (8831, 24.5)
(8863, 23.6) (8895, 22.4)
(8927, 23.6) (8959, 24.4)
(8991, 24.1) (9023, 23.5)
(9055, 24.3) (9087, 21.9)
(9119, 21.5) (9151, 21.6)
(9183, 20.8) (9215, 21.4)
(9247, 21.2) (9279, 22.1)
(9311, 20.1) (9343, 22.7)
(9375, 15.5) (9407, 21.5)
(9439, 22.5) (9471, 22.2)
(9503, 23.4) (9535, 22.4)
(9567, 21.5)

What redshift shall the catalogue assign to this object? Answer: 0.283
